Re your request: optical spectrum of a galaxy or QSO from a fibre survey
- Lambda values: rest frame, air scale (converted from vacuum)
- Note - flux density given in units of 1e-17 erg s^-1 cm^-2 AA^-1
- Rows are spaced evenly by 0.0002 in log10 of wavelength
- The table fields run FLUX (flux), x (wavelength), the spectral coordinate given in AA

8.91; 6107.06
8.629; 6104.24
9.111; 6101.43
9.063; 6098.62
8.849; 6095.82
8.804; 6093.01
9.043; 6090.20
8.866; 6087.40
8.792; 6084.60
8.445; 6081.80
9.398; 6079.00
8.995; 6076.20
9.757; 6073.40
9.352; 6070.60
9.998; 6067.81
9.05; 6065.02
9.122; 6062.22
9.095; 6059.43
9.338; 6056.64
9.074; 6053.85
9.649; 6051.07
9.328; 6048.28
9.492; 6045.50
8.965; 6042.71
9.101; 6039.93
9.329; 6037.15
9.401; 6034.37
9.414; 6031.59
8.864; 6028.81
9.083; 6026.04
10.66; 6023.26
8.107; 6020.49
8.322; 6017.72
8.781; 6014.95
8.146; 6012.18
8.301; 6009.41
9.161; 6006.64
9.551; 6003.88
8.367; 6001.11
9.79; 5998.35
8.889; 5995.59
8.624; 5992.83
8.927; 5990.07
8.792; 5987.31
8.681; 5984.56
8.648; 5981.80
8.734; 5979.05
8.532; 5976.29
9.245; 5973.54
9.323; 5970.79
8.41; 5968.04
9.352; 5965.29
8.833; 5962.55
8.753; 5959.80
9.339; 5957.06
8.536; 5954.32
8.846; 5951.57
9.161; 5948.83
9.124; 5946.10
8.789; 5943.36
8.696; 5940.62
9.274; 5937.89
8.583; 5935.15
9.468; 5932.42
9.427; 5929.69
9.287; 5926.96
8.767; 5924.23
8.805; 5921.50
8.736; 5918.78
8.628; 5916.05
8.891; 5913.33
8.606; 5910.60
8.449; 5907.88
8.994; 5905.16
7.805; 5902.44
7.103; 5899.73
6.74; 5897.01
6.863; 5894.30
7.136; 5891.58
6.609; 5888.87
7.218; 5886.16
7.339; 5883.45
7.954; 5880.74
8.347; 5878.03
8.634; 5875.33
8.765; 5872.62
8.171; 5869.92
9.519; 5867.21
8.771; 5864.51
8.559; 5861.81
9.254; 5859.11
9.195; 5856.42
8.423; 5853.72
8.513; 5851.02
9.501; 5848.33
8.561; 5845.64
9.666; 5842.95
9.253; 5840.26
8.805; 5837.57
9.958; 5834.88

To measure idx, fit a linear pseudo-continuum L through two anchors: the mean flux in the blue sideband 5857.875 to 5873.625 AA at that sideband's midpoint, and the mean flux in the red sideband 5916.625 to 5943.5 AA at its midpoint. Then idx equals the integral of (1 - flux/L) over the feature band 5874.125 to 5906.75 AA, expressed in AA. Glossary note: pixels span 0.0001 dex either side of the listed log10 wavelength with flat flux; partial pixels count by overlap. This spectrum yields 4.9 AA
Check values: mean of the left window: 8.84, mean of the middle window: 7.56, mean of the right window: 8.98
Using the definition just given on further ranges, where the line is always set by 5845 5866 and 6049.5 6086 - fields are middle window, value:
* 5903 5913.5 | 0.4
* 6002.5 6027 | 0.7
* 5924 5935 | -0.3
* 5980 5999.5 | 0.4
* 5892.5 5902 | 2.1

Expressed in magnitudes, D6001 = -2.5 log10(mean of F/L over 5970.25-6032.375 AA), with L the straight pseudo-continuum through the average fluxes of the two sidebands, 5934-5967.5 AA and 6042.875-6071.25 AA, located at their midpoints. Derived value 0.03 mag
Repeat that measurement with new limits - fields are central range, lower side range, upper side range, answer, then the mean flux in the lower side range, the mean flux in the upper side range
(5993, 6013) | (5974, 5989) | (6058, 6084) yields -0.01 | 8.72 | 9.23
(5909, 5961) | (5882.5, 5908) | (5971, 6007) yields -0.12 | 7.38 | 8.93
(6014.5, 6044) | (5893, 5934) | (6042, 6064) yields 0.00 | 8.44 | 9.26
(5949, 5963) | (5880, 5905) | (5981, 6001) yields -0.07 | 7.27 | 8.88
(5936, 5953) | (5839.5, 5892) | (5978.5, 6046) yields -0.03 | 8.48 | 8.96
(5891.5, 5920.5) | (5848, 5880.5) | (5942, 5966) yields 0.10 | 8.75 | 8.96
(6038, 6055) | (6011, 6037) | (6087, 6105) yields -0.04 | 9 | 8.92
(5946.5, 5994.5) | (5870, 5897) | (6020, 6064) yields -0.04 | 7.63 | 9.27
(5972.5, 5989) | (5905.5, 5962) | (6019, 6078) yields 0.04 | 8.91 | 9.29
